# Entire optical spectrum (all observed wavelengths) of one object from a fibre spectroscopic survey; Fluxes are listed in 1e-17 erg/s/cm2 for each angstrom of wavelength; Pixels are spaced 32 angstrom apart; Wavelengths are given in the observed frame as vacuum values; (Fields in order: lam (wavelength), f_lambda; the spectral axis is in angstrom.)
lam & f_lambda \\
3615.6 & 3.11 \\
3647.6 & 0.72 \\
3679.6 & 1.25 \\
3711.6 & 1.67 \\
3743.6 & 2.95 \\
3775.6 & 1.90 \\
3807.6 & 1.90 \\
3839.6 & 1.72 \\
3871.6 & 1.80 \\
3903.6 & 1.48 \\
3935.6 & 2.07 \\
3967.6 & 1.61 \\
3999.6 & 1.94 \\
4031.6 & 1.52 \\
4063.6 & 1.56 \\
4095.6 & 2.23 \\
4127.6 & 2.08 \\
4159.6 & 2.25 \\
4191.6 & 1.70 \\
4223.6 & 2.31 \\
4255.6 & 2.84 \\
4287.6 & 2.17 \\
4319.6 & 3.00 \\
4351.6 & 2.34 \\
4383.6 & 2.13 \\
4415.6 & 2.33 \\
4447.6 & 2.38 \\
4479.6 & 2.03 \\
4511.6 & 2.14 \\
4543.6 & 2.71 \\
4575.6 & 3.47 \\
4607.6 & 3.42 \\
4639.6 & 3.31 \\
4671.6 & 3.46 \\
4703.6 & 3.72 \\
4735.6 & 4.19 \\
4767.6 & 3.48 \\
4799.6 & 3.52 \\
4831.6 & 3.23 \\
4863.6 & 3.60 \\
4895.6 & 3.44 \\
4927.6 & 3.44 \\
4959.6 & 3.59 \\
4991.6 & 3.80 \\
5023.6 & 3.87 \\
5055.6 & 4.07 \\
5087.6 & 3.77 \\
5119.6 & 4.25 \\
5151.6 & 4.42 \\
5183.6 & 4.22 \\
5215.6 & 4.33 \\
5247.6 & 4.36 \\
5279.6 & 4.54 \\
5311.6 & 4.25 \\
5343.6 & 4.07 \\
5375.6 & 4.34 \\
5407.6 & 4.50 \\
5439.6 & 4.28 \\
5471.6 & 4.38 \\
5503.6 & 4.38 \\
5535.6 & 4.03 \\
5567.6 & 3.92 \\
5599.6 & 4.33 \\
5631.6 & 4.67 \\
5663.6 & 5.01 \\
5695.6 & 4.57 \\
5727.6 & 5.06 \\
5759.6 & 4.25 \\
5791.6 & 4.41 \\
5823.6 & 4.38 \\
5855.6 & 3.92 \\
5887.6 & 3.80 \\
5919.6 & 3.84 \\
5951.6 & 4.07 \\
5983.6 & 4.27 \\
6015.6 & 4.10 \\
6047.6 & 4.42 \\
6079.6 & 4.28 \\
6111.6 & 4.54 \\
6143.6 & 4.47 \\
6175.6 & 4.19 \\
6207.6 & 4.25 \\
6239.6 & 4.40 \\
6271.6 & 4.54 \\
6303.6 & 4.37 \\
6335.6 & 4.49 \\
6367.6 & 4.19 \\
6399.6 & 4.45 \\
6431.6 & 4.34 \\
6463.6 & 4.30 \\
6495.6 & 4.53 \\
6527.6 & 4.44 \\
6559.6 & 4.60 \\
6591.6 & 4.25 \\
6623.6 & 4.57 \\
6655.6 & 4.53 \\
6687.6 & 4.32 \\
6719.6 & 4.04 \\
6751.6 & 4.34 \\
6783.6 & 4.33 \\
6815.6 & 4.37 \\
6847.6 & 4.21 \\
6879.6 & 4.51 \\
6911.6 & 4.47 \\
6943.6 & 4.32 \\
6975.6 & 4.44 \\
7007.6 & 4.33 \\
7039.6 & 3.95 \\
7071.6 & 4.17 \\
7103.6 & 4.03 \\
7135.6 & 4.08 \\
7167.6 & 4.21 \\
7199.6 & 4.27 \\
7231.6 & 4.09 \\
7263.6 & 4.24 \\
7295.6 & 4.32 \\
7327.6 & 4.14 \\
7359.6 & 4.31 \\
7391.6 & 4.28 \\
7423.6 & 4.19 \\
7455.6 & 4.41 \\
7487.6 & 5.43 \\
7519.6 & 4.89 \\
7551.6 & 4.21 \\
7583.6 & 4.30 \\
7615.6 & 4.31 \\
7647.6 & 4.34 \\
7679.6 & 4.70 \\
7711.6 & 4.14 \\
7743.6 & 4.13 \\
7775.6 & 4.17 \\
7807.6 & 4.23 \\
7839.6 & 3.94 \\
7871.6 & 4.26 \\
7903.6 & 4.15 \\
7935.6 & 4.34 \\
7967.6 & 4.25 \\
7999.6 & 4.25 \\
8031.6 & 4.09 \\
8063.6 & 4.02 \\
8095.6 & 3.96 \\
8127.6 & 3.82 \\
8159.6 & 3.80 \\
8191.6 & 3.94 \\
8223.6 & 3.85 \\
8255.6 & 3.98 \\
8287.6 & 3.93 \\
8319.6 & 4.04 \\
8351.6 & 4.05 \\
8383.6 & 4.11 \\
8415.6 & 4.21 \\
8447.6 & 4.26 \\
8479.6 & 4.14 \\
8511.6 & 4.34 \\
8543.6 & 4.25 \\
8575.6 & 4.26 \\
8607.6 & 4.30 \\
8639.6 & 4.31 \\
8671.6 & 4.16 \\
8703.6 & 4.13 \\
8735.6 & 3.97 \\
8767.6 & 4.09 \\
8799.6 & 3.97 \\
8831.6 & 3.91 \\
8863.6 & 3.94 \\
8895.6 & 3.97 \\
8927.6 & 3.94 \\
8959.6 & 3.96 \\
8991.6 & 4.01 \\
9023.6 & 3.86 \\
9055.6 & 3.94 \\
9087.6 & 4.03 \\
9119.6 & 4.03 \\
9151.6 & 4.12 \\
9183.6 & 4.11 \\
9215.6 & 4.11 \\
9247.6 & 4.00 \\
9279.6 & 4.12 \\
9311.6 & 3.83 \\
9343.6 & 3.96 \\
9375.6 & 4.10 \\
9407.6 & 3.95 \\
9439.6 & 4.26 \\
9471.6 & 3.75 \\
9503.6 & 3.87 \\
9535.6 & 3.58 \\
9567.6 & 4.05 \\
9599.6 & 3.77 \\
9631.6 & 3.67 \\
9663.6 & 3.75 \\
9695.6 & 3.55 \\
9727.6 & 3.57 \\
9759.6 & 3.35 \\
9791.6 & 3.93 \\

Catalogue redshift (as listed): 0.141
